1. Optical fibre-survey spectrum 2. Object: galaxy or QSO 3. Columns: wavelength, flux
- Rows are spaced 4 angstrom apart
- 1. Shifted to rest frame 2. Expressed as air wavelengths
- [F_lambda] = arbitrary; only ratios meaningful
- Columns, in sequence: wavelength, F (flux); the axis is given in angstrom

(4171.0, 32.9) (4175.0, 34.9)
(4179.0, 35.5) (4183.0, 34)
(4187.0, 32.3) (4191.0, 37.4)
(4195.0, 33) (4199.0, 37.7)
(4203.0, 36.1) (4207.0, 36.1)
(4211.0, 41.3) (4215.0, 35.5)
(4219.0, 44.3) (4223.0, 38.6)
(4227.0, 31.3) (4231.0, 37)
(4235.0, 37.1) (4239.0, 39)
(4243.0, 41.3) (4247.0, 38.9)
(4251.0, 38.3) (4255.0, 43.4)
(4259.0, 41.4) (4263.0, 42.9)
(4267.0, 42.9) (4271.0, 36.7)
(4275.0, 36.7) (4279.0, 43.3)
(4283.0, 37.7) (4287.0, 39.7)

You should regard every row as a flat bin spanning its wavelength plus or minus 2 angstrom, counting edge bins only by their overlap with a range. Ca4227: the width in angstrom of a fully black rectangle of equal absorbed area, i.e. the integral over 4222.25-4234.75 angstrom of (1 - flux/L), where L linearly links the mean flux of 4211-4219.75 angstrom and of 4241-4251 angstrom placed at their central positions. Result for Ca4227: 1.3 angstrom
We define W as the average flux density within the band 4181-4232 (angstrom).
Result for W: 36.5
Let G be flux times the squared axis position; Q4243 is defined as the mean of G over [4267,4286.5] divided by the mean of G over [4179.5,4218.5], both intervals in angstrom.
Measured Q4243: 1.12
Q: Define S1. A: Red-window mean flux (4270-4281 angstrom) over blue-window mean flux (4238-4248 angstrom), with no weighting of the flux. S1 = 0.98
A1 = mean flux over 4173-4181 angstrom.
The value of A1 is 35.2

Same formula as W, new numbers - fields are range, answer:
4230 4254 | 38.9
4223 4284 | 39.2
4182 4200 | 34.8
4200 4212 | 37.5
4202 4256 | 38.4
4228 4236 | 36.3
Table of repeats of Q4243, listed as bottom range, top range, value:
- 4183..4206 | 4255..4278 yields 1.19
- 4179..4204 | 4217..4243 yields 1.11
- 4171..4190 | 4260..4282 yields 1.23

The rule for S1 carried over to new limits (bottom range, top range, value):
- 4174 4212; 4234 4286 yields 1.12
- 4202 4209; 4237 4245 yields 1.11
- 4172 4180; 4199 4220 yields 1.10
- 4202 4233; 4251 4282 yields 1.08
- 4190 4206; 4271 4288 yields 1.08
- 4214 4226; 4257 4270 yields 1.07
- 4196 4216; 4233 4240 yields 1.02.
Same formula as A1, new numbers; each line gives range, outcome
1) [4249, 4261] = 41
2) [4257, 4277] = 40.1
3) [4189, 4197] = 35.2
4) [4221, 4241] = 36.6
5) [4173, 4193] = 34.8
